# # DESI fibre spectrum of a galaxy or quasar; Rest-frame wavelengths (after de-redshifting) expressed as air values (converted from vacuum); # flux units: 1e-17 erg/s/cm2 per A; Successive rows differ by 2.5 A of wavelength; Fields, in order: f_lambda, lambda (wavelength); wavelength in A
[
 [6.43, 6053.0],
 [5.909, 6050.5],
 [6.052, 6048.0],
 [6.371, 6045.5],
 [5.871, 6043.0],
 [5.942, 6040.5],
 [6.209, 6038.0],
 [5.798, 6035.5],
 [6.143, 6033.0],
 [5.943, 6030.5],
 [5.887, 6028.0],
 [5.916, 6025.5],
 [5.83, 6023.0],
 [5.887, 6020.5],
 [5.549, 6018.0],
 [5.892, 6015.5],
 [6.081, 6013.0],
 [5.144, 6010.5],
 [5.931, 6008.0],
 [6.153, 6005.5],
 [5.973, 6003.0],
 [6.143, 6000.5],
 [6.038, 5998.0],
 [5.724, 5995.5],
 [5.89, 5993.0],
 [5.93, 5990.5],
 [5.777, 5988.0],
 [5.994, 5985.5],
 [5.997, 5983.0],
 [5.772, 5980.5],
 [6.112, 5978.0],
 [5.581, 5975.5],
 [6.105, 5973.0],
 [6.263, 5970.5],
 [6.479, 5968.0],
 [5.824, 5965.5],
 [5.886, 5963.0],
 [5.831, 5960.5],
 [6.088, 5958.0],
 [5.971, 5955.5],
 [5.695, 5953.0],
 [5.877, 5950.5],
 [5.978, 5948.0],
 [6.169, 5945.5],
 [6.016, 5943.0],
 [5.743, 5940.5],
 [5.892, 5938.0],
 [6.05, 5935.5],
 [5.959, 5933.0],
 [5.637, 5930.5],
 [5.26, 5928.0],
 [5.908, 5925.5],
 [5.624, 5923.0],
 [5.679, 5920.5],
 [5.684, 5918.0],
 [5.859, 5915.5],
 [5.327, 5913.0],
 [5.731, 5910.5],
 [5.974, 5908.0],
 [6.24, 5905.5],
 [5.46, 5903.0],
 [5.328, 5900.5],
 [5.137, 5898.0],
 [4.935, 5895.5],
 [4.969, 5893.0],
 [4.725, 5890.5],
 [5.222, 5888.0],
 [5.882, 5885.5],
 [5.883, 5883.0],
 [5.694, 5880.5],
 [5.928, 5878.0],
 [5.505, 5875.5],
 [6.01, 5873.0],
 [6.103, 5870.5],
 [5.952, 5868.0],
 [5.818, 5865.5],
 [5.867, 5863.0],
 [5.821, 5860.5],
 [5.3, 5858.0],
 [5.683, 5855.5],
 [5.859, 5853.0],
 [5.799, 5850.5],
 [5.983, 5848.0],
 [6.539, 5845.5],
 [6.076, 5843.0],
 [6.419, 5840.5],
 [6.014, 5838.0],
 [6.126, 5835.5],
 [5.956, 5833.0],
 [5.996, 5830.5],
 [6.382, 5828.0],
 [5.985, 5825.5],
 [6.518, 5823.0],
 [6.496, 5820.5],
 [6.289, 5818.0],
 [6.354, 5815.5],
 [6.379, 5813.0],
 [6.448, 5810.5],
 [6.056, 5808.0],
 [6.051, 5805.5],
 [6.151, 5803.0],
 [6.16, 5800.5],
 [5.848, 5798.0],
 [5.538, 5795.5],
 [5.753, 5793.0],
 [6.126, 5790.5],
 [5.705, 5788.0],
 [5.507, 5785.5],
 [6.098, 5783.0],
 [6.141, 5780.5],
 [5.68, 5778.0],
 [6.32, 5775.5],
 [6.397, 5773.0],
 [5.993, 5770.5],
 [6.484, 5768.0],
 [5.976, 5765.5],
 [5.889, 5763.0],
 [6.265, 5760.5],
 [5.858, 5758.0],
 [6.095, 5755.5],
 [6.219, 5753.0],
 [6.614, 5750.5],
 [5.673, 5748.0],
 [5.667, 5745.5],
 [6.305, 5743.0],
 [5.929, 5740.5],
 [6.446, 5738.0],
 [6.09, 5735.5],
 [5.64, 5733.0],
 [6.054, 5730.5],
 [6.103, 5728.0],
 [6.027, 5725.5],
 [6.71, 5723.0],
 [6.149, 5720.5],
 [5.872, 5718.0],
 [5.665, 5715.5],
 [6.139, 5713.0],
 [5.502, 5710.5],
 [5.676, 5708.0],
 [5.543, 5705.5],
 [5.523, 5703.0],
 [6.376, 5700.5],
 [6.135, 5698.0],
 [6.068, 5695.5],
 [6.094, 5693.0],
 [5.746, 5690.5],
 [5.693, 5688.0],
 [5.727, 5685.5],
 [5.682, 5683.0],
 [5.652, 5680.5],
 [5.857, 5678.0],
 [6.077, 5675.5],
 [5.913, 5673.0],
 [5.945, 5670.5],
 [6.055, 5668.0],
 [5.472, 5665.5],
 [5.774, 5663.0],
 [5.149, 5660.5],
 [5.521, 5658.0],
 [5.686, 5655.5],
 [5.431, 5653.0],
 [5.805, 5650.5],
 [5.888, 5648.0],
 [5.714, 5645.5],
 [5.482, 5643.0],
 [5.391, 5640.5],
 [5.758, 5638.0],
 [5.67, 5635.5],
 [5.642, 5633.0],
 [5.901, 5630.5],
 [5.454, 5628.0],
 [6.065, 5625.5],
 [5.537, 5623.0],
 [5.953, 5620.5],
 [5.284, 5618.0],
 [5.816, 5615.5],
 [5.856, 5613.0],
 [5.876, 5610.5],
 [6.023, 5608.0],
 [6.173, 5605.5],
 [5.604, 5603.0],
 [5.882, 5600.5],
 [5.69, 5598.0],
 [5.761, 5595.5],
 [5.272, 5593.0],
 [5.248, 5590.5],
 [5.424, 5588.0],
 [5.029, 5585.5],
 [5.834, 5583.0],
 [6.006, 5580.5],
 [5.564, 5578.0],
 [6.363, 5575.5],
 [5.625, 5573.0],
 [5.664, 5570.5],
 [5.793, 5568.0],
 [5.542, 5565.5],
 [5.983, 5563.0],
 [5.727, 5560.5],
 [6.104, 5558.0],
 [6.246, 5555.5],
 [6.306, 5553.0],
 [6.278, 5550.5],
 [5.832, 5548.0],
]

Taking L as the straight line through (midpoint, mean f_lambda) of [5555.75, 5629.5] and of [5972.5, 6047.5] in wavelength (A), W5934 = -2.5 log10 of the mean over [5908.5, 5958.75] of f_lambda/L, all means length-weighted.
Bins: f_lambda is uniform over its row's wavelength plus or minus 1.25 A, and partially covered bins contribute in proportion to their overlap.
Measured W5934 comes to 0.01 mag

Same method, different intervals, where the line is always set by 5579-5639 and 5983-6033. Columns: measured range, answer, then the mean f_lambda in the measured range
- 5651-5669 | 0.03 mag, 5.59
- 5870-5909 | 0.05 mag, 5.55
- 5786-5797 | 0.00 mag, 5.76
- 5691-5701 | -0.07 mag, 6.12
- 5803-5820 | -0.08 mag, 6.26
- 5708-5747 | -0.05 mag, 6.01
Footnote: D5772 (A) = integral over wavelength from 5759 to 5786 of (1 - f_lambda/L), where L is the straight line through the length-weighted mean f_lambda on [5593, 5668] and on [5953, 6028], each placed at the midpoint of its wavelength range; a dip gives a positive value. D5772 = -1.39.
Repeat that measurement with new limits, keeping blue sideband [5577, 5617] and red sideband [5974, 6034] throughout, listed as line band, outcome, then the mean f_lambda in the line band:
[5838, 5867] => -0.6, 5.93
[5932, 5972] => -0.8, 5.98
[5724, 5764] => -2.1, 6.06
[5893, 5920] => 1.4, 5.54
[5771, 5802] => -0.9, 5.94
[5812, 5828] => -1.5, 6.34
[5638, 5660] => 0.4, 5.61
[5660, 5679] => -0.3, 5.8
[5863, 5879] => -0.2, 5.88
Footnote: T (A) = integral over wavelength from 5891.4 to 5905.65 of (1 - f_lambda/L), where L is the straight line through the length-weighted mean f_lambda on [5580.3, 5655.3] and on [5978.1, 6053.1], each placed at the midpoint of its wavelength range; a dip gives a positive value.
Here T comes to 1.5 A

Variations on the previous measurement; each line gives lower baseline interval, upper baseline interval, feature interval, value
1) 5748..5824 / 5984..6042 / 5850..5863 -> 0.7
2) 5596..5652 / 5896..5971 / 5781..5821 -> -1.9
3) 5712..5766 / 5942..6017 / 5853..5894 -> 2.3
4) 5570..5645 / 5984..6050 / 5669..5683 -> -0.3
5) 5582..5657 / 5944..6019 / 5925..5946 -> 0.2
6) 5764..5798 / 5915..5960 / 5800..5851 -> -2.3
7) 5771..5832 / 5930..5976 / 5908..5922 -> 0.7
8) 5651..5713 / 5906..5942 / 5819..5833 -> -1.2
